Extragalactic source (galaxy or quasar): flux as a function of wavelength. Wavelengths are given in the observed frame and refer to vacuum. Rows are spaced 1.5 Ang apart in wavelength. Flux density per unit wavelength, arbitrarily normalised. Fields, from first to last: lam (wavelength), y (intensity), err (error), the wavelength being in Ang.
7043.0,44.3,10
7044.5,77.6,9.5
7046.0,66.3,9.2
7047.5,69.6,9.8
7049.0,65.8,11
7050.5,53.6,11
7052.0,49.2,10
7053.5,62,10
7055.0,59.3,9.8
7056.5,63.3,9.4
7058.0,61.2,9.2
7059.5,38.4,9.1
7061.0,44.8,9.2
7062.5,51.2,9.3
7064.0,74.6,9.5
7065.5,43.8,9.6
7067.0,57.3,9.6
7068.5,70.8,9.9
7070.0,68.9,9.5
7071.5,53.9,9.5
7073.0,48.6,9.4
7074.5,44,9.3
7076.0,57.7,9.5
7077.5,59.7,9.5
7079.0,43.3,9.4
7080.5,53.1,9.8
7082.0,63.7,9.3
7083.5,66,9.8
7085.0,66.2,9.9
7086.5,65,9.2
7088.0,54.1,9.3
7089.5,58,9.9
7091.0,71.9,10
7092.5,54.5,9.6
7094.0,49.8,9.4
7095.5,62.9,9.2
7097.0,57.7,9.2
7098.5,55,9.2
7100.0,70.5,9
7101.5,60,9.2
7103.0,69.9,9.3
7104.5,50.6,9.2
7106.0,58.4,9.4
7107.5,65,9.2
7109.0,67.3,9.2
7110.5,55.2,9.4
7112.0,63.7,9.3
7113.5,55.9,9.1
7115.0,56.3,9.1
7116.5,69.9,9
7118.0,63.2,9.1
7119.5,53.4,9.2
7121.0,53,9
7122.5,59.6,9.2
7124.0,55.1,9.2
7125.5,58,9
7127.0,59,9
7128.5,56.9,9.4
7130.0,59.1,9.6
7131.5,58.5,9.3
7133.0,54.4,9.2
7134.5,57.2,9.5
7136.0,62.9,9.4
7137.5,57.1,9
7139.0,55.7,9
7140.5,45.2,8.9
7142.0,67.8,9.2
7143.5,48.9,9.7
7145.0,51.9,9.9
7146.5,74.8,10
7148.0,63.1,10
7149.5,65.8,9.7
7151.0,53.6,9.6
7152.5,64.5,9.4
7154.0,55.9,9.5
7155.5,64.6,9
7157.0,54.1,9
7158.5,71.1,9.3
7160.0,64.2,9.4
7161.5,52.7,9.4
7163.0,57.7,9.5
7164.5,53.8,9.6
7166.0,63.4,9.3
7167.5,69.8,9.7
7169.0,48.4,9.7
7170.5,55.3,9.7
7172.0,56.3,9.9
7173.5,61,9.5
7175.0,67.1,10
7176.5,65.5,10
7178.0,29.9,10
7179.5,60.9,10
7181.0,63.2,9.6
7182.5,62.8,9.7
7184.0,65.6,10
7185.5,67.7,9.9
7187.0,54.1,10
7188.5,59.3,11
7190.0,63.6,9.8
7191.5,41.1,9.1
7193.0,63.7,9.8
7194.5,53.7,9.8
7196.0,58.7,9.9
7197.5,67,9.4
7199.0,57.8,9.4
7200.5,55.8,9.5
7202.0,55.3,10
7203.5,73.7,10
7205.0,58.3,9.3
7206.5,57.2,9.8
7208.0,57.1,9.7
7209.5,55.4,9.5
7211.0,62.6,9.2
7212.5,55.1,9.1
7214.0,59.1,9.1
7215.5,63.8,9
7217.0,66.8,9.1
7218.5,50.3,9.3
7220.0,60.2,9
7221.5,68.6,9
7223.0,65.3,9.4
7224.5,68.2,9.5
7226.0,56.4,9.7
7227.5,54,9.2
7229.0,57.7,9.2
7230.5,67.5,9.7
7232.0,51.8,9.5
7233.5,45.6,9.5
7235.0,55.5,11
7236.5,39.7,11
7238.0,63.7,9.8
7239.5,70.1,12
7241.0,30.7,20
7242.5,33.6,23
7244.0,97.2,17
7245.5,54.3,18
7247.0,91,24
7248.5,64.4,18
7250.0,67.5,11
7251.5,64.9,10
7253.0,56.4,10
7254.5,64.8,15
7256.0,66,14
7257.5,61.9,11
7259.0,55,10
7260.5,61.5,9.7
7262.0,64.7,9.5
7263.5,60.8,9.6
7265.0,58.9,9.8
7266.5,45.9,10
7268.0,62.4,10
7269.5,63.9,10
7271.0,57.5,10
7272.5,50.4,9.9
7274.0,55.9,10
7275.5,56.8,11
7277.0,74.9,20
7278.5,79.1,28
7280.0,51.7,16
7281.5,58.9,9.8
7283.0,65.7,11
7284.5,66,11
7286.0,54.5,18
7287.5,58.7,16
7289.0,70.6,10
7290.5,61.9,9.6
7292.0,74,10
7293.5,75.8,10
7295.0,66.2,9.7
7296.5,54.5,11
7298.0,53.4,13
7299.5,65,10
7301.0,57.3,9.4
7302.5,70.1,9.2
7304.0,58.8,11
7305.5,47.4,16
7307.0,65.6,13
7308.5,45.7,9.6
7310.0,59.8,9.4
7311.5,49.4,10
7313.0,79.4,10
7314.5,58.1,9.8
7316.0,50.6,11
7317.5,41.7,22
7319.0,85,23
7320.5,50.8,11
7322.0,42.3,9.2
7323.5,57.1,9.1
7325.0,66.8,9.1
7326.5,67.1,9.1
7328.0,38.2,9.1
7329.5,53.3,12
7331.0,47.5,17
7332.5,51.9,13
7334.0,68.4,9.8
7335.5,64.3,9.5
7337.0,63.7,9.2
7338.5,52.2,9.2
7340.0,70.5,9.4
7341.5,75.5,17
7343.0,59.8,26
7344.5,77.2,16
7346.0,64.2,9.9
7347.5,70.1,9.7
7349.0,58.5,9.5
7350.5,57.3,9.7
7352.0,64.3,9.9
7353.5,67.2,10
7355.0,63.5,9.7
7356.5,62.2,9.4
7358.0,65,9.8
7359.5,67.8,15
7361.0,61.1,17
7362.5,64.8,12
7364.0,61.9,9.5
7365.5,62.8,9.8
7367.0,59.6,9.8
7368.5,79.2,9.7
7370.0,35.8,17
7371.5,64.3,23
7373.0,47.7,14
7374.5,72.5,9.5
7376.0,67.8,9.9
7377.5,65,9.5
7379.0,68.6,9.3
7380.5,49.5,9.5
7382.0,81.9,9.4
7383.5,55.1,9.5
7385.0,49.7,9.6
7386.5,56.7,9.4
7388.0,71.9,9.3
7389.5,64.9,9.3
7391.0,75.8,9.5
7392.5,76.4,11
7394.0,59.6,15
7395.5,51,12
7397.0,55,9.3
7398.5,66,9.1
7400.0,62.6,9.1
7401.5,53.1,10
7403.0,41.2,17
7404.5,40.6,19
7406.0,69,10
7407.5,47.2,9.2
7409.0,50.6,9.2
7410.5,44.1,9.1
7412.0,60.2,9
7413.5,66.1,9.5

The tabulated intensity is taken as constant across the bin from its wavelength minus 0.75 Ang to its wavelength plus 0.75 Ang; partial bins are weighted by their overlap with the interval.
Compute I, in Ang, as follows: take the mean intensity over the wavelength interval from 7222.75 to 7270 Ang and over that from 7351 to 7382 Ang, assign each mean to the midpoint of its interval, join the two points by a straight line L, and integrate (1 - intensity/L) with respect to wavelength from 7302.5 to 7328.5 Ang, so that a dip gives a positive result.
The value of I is 1.9 Ang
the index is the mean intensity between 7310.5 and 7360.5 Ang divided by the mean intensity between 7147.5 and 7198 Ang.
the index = 1.0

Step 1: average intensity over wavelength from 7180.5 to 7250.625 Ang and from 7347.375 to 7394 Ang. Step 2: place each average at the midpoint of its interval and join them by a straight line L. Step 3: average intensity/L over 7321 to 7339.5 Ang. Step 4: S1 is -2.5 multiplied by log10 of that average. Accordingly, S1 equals 0.11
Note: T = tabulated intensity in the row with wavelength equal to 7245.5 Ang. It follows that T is 54.3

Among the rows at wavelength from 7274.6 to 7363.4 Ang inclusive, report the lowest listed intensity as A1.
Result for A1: 38.2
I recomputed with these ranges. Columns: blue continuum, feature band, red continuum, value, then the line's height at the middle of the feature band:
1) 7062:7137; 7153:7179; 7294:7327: 0.23 Ang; 58.9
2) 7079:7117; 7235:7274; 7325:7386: 0.79 Ang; 61.4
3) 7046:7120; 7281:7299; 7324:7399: -0.57 Ang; 61.5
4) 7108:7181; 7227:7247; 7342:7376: 1.28 Ang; 60.7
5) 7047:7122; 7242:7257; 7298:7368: -1.63 Ang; 60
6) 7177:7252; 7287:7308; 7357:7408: -0.87 Ang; 60.2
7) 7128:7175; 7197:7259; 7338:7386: 0.36 Ang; 60.6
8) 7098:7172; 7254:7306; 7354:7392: 0.11 Ang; 61.6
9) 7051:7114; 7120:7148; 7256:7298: 0.73 Ang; 59.2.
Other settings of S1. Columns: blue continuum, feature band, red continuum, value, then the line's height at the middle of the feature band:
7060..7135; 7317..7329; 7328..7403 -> 0.095 mag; 61.5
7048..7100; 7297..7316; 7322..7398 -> 0.044 mag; 61.2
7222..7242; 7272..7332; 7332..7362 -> 0.022 mag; 61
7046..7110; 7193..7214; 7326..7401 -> 0.019 mag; 60.3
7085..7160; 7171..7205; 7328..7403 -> 0.020 mag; 60.3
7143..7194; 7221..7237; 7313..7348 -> 0.041 mag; 59.6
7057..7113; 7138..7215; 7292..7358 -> 0.003 mag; 59.2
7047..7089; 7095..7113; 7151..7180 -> -0.062 mag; 57.8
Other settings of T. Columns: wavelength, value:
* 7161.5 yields 52.7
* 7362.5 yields 64.8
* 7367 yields 59.6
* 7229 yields 57.7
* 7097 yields 57.7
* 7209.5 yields 55.4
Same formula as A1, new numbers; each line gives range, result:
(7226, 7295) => 30.7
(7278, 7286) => 51.7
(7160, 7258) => 29.9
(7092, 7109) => 49.8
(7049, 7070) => 38.4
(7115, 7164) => 45.2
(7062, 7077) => 43.8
